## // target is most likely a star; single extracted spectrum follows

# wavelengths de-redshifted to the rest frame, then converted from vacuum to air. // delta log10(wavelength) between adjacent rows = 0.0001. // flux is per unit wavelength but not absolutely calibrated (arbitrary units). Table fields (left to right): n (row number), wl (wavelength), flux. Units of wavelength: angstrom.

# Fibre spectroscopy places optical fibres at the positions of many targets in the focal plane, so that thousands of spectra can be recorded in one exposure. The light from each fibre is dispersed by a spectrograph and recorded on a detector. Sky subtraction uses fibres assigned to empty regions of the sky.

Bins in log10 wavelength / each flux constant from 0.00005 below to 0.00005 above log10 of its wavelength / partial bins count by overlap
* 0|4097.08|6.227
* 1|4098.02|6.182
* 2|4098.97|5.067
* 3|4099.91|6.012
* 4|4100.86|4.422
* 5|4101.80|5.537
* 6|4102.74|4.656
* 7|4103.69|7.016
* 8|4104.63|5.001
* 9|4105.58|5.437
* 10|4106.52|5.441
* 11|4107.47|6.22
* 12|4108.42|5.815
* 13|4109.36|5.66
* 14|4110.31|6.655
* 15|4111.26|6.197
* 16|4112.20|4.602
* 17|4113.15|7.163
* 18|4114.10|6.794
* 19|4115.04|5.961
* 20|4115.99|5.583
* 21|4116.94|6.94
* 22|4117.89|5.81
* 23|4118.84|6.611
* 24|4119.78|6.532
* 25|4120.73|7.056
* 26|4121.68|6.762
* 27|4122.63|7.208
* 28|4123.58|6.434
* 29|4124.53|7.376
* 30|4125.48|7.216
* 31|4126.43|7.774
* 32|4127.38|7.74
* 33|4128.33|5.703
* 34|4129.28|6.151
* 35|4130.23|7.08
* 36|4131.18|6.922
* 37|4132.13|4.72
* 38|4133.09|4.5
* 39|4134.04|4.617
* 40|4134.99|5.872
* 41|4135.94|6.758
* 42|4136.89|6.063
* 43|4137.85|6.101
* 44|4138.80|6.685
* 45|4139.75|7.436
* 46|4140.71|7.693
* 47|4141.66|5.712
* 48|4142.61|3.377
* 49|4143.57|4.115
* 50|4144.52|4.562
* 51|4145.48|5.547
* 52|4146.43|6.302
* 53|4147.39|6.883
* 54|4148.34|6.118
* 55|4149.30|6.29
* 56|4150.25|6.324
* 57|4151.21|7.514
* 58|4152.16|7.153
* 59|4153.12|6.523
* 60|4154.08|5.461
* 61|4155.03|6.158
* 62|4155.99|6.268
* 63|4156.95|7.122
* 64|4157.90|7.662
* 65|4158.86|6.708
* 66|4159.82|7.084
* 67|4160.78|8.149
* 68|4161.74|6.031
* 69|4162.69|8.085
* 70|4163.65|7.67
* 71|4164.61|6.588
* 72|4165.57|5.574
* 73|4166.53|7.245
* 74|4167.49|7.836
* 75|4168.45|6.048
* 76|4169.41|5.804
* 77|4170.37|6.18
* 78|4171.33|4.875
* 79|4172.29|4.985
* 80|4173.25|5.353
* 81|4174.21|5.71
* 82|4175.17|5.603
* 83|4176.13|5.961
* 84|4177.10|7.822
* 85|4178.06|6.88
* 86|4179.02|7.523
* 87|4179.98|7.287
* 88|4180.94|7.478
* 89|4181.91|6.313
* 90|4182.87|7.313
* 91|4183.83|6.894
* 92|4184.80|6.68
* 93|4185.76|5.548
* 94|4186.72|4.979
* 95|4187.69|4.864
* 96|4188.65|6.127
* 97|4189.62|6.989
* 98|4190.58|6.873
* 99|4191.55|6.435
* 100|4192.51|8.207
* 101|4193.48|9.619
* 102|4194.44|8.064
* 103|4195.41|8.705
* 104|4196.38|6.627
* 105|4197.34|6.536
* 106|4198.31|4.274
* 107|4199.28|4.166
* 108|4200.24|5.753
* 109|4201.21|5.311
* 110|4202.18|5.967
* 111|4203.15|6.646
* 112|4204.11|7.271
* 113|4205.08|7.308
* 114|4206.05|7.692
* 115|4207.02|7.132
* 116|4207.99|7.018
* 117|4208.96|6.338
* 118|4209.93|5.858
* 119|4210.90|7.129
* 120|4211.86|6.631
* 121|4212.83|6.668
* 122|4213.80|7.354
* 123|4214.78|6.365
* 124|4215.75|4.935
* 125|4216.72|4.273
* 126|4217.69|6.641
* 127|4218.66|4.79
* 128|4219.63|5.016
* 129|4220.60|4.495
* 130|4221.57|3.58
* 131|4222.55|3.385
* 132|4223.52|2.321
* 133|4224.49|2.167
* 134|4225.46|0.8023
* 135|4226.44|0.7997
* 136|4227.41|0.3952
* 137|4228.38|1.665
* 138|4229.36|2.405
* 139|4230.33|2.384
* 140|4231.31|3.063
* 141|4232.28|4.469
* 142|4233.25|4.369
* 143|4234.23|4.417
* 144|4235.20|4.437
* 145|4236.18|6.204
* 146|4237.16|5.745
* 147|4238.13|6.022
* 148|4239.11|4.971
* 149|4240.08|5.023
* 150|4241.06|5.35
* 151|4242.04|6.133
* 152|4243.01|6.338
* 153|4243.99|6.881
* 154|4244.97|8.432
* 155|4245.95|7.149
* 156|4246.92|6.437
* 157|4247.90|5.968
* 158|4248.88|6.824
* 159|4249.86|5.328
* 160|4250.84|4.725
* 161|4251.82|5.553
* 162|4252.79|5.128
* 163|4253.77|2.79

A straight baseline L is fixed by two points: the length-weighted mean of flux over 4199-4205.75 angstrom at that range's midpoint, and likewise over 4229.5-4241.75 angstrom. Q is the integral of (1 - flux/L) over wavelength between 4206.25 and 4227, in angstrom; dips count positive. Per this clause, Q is 2.43 angstrom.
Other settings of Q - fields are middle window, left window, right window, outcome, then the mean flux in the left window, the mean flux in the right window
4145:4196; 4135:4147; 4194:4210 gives -4.0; 5.87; 6.52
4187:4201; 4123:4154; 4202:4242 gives -3.4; 6.22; 4.87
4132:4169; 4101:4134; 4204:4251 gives -3.0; 6.2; 5.11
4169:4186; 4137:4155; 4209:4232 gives -3.6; 6.1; 4.09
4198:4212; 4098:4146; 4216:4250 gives -4.0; 6.05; 4.53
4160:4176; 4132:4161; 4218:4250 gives -1.6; 6.18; 4.48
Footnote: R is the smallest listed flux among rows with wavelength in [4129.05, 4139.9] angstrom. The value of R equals 4.5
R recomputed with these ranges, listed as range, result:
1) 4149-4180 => 4.875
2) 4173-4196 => 4.864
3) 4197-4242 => 0.3952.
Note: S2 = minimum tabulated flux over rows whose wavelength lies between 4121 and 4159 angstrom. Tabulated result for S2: 3.377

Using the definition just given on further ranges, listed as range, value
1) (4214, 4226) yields 0.8023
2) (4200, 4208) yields 5.311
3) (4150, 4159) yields 5.461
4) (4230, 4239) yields 2.384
